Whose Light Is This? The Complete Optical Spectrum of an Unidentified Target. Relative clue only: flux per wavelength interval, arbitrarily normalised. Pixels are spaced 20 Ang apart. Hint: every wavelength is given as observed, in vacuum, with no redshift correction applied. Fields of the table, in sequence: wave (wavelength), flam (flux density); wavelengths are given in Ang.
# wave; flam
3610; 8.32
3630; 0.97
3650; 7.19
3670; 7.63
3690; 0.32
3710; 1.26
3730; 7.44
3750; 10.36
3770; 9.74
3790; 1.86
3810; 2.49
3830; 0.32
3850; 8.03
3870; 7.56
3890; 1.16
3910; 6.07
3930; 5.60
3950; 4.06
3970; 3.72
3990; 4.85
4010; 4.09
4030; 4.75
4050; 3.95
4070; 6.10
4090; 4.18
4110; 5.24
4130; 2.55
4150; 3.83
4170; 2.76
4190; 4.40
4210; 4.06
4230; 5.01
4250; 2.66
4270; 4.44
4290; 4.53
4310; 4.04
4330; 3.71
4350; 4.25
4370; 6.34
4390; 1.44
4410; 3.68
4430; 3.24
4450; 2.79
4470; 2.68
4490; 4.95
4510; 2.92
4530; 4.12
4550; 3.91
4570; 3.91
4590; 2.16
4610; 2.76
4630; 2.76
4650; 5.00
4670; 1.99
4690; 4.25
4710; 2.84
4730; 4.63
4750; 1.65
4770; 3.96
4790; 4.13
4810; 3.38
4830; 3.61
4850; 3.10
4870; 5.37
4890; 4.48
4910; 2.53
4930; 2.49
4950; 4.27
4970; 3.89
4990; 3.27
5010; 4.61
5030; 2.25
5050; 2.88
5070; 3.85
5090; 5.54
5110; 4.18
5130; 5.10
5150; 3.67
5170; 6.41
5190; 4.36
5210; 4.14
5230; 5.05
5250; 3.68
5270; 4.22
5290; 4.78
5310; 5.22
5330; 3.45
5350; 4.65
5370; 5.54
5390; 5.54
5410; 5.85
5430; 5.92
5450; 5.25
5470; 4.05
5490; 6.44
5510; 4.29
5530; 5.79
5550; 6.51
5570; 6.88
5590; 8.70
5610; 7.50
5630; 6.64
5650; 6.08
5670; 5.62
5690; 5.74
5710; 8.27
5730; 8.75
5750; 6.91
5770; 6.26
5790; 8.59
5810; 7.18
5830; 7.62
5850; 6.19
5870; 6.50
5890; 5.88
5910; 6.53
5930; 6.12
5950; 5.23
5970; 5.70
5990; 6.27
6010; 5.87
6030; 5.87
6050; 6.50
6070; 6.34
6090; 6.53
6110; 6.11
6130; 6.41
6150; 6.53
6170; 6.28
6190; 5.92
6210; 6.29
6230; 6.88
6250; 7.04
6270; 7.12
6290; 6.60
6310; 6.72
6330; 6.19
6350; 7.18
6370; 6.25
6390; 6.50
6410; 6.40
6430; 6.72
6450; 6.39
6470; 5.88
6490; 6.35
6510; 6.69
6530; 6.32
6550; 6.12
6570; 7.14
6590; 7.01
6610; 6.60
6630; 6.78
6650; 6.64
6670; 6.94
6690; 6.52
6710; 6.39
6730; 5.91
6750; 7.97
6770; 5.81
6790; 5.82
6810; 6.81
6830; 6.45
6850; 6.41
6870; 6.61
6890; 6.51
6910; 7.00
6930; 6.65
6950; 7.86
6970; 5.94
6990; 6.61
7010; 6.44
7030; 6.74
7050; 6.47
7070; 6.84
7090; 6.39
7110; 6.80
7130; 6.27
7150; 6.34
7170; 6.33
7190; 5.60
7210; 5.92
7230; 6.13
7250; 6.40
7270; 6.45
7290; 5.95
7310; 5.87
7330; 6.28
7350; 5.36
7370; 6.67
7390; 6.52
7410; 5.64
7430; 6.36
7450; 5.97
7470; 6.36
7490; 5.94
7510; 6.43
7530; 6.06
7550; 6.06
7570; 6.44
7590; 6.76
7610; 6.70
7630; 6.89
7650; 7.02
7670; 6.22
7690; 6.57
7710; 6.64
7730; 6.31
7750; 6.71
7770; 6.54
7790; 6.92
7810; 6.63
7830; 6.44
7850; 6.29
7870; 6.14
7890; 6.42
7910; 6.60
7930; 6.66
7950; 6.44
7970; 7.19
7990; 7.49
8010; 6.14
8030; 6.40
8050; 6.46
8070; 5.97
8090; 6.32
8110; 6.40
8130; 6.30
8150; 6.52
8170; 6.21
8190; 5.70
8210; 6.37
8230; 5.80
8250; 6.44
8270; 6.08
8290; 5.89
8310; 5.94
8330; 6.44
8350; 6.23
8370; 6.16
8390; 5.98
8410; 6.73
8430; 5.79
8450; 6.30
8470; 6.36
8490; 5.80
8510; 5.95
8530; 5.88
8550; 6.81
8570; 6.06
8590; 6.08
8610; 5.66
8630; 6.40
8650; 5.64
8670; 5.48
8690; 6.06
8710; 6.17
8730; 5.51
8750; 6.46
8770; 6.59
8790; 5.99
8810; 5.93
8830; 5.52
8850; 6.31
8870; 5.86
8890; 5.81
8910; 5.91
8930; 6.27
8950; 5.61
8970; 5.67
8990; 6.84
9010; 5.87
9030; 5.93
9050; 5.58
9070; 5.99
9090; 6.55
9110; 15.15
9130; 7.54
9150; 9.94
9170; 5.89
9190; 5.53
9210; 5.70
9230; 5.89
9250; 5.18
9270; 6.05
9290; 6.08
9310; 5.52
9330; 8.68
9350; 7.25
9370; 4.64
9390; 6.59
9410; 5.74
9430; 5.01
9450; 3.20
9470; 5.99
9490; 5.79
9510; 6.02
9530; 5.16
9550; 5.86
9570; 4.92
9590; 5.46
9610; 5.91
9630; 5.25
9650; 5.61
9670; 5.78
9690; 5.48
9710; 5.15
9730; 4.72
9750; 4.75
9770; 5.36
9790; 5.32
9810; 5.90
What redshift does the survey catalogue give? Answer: 0.389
